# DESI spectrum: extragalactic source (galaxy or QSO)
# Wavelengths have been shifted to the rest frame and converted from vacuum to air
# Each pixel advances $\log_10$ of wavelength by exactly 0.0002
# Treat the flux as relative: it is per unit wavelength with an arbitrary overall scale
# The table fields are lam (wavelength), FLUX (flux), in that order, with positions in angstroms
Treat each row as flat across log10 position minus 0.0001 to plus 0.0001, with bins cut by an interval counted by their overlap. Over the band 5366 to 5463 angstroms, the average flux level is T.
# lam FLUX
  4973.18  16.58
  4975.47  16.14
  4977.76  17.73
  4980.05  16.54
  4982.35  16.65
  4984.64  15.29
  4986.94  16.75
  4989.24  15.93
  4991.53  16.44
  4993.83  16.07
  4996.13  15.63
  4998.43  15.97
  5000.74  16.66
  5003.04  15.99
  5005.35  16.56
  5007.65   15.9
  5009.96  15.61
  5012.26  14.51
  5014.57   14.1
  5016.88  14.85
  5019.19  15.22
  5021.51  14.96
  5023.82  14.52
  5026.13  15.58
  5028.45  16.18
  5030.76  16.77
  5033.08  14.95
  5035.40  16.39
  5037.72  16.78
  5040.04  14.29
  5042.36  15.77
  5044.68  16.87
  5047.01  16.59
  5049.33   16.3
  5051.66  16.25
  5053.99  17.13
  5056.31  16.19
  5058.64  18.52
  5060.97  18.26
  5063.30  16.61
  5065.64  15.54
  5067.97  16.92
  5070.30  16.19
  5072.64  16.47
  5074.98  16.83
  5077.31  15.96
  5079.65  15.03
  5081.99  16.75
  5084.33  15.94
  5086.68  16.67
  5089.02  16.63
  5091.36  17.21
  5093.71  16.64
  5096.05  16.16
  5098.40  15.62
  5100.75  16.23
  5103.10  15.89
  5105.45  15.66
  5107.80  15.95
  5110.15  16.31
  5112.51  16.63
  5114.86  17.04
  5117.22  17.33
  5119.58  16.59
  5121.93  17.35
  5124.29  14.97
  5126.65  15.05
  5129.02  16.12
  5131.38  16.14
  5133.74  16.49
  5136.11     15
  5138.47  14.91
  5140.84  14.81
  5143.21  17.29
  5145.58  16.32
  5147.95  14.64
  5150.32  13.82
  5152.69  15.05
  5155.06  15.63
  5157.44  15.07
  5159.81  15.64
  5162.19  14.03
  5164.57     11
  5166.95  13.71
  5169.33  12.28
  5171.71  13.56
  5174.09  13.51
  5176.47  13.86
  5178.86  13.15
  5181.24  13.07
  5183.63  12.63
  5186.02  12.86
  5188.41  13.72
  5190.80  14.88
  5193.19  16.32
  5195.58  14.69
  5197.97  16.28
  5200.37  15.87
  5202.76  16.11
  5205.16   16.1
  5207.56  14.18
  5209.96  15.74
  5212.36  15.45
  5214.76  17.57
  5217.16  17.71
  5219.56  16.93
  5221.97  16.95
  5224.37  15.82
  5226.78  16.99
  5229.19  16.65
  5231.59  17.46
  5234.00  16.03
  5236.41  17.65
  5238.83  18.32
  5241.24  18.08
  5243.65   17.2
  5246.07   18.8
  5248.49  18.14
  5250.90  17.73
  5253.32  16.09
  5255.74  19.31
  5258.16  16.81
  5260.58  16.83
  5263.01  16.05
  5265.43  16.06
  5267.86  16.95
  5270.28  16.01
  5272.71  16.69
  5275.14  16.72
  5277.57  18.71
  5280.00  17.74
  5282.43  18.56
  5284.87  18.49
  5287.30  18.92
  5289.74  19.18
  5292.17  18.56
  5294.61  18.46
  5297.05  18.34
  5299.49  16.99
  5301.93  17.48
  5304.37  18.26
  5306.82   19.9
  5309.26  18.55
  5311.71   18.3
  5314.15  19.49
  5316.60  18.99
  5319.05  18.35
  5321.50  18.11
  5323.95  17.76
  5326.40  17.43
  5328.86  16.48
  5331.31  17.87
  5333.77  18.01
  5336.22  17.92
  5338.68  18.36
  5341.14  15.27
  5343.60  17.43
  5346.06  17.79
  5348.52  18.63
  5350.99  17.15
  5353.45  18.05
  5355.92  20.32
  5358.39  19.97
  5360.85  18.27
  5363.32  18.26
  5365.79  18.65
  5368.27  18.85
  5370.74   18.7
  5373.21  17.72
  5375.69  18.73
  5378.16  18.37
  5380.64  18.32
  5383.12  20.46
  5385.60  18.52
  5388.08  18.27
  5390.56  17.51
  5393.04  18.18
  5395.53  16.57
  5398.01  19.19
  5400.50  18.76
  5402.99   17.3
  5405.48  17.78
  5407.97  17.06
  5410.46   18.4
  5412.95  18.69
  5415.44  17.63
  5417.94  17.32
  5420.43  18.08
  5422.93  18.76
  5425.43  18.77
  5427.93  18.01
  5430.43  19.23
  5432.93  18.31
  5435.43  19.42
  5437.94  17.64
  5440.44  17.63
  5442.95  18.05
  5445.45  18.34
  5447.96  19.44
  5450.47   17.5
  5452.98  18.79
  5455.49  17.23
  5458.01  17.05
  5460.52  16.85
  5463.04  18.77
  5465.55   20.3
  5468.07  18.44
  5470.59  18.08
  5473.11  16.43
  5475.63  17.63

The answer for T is 18.2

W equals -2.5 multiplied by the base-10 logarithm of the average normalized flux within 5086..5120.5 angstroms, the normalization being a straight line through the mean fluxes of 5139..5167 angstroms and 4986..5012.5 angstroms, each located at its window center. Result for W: -0.08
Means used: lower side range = 16.1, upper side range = 14.8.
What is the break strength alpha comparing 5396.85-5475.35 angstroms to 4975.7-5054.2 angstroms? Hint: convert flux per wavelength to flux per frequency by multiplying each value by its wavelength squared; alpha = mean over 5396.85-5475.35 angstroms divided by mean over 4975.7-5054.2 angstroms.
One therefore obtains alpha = 1.34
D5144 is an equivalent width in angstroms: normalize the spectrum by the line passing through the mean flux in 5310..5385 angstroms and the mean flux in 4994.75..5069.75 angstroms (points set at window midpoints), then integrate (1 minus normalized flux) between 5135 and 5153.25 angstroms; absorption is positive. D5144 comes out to 1.71 angstroms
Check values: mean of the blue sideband 16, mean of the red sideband 18.3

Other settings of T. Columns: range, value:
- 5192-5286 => 16.9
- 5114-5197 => 14.8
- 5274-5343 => 18.1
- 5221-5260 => 17.4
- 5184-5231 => 15.8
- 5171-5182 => 13.4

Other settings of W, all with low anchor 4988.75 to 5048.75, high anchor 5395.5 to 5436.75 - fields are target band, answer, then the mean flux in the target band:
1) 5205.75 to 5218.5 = 0.05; 16.1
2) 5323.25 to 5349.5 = 0.01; 17.5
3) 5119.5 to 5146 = 0.04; 15.9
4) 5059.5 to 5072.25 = -0.05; 16.7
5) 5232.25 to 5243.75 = -0.02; 17.5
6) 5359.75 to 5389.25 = -0.04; 18.6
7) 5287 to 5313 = -0.06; 18.4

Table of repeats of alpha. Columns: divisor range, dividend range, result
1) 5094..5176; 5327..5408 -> 1.29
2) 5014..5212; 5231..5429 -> 1.26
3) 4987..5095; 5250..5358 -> 1.23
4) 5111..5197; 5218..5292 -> 1.22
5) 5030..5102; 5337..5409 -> 1.25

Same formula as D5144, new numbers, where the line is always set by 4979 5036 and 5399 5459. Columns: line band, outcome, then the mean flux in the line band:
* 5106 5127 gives 0.0 angstroms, 16.4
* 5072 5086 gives 0.0 angstroms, 16.2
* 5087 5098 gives -0.2 angstroms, 16.6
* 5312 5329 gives -0.7 angstroms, 18.2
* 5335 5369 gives -1.0 angstroms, 18.2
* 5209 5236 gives 0.4 angstroms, 16.7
